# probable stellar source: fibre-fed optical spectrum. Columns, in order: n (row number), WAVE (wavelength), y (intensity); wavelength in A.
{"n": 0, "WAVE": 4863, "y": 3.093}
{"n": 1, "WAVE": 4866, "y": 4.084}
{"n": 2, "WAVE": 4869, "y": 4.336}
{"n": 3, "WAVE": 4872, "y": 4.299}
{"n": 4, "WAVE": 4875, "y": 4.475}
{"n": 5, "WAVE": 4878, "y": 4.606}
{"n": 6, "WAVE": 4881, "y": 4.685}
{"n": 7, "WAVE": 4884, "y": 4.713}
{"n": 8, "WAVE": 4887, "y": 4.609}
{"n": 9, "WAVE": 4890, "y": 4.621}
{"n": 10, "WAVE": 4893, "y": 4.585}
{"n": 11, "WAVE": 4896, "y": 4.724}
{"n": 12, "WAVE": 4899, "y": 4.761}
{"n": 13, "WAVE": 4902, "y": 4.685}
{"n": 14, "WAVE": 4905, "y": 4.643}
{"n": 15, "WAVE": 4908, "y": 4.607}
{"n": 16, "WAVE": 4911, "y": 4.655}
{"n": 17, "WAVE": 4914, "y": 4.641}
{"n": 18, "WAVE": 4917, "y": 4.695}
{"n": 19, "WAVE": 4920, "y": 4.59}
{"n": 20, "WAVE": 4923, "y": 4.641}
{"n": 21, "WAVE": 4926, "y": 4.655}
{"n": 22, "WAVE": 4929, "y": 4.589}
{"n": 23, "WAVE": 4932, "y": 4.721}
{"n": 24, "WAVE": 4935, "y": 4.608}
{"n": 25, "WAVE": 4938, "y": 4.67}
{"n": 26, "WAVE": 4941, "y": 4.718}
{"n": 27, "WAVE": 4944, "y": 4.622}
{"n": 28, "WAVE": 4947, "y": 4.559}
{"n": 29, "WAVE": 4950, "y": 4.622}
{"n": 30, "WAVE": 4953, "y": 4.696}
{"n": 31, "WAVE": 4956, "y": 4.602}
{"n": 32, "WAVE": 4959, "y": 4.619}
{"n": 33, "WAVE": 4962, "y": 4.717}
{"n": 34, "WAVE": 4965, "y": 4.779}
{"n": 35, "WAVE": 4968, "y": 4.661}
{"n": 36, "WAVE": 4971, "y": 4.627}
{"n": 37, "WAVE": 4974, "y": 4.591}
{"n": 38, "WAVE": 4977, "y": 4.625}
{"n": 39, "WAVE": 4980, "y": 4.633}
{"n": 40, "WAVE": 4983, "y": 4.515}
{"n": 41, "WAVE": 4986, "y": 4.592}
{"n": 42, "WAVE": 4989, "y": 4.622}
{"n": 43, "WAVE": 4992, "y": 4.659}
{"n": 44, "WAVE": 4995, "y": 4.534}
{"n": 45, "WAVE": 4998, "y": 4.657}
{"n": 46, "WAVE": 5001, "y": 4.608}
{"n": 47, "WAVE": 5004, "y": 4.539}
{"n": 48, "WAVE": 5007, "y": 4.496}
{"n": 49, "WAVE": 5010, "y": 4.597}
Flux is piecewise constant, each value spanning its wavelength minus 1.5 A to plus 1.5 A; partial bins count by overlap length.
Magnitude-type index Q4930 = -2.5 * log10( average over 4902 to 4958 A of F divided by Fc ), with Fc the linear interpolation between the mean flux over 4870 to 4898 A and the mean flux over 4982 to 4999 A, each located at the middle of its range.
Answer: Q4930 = -0.01 mag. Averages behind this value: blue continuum 4.59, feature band 4.64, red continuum 4.6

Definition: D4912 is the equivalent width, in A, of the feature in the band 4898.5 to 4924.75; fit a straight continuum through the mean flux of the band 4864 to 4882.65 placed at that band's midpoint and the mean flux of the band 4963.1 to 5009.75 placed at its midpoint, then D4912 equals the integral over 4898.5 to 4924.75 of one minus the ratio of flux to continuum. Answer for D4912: -1.1 A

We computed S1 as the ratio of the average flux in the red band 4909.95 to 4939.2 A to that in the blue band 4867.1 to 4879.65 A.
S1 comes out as 1.1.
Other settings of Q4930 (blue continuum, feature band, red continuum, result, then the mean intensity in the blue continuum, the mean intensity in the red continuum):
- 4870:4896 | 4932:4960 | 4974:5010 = -0.01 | 4.58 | 4.59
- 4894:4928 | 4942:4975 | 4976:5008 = -0.01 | 4.66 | 4.59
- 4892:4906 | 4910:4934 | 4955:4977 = 0.01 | 4.68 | 4.66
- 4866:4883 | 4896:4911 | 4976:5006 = -0.04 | 4.45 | 4.6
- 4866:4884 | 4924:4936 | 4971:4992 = -0.03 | 4.47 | 4.6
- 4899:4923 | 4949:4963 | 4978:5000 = -0.01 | 4.65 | 4.6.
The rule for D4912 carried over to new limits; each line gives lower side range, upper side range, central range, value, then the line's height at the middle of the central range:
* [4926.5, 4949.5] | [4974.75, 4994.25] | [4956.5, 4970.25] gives -0.2 A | 4.62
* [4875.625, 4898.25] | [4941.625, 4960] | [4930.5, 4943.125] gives -0.1 A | 4.63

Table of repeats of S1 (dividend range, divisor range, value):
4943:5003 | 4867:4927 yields 1.00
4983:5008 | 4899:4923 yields 0.99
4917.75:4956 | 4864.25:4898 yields 1.03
